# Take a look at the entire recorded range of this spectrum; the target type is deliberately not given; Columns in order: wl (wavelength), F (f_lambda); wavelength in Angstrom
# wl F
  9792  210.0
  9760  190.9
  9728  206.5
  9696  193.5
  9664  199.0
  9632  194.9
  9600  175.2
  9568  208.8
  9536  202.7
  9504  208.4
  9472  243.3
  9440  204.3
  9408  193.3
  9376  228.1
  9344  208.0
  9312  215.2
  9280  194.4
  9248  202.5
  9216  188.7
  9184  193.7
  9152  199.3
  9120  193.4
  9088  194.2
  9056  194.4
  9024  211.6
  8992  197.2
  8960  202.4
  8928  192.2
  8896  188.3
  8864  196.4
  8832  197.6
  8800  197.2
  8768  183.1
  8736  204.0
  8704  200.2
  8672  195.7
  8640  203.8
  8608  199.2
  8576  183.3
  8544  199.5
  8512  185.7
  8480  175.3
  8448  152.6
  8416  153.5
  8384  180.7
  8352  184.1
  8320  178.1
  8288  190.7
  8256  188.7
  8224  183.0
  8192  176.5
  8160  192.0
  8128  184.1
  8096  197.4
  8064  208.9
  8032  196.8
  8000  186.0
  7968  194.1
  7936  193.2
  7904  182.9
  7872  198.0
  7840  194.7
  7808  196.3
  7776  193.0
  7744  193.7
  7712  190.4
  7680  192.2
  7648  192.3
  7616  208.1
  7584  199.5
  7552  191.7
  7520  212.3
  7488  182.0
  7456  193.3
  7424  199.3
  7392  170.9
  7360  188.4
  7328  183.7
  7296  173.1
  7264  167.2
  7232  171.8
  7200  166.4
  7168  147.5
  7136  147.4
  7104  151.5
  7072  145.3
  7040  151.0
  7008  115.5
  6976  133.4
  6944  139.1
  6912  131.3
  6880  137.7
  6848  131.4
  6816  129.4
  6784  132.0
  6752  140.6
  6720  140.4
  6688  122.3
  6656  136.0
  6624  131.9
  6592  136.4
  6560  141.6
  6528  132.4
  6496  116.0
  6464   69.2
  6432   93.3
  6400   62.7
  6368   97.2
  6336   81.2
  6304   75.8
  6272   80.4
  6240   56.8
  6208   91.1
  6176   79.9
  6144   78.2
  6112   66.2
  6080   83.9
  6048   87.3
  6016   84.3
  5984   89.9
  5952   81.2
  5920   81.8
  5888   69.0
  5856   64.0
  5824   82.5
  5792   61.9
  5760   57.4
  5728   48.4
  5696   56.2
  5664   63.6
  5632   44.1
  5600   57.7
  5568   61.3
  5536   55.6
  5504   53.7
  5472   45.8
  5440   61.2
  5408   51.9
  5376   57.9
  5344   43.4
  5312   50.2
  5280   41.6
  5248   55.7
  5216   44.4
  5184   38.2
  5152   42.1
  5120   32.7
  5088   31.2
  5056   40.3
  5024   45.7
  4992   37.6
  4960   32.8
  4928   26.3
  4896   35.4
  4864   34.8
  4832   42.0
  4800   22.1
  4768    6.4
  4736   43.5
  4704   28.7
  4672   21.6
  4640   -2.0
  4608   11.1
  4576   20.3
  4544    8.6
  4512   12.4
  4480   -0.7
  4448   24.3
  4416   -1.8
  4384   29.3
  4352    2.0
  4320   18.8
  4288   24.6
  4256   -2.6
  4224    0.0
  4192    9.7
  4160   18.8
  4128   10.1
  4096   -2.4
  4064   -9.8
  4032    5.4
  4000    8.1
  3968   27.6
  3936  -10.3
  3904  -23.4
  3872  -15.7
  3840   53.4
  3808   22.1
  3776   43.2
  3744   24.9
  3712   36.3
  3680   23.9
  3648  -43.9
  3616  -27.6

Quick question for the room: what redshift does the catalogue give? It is 0.628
